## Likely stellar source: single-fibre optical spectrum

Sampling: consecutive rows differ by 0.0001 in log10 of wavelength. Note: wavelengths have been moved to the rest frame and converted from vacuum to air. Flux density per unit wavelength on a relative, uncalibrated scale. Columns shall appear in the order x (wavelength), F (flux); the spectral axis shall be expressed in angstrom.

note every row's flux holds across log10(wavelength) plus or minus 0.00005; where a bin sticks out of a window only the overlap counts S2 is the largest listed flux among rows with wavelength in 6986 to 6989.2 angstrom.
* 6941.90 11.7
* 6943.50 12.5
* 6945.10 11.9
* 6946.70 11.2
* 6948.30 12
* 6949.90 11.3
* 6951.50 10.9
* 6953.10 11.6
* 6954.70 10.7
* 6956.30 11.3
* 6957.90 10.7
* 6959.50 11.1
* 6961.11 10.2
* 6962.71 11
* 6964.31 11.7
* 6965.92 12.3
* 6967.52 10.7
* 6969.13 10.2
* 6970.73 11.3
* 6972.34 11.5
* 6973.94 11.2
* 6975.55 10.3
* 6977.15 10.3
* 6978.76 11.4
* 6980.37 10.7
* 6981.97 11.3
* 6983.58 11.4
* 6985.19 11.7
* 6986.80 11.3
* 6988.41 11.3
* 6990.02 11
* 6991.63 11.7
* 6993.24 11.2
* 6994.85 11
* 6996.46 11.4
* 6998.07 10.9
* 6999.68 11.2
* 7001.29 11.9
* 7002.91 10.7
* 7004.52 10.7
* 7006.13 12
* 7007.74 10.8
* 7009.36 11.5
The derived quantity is 11.3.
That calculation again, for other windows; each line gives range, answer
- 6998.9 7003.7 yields 11.9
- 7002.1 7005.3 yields 10.7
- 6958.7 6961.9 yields 11.1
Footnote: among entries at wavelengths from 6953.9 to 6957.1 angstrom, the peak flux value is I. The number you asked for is 11.3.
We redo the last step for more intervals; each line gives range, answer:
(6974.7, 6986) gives 11.7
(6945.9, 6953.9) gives 12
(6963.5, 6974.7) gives 12.3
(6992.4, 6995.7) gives 11.2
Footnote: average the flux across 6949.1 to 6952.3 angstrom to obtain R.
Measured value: 11.1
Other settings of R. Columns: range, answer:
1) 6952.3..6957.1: 11.2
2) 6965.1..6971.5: 11.1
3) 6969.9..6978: 10.9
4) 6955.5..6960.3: 11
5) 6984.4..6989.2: 11.4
